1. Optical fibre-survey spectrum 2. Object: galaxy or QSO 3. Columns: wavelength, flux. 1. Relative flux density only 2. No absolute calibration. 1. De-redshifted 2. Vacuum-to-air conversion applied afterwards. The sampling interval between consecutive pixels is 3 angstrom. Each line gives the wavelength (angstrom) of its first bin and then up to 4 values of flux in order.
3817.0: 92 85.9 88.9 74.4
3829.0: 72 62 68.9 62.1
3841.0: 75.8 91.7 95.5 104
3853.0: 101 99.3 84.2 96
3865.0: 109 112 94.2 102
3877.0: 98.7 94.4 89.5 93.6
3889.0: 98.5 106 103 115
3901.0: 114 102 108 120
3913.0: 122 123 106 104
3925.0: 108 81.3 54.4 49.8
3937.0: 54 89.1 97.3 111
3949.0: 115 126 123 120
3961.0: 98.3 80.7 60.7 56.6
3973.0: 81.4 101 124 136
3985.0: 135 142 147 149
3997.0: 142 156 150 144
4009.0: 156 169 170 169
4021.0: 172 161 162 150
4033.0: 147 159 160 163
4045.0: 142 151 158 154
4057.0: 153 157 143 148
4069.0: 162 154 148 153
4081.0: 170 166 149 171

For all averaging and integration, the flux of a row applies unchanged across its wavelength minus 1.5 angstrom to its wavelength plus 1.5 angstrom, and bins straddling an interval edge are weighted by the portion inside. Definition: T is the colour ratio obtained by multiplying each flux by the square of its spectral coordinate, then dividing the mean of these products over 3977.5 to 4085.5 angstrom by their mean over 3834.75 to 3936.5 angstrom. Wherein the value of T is 1.7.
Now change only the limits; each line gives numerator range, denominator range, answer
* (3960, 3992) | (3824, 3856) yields 1.38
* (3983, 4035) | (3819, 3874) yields 1.90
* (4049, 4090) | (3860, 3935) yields 1.69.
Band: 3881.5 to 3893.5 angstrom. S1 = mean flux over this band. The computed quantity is 96.9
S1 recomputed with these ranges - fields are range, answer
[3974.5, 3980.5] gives 112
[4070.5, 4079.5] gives 152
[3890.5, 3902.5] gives 110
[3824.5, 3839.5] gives 67.9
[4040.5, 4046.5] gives 152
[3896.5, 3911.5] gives 112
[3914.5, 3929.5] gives 104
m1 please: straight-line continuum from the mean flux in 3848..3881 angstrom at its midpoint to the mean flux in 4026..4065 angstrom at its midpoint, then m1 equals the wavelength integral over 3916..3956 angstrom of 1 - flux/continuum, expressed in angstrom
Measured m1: 8.8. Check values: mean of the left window 99.5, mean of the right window 154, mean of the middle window 94.5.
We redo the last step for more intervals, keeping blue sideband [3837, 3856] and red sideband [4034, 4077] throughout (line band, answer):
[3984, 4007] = -1.79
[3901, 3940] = 5.84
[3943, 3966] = 2.63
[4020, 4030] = -1.25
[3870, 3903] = 0.40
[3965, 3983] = 5.22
